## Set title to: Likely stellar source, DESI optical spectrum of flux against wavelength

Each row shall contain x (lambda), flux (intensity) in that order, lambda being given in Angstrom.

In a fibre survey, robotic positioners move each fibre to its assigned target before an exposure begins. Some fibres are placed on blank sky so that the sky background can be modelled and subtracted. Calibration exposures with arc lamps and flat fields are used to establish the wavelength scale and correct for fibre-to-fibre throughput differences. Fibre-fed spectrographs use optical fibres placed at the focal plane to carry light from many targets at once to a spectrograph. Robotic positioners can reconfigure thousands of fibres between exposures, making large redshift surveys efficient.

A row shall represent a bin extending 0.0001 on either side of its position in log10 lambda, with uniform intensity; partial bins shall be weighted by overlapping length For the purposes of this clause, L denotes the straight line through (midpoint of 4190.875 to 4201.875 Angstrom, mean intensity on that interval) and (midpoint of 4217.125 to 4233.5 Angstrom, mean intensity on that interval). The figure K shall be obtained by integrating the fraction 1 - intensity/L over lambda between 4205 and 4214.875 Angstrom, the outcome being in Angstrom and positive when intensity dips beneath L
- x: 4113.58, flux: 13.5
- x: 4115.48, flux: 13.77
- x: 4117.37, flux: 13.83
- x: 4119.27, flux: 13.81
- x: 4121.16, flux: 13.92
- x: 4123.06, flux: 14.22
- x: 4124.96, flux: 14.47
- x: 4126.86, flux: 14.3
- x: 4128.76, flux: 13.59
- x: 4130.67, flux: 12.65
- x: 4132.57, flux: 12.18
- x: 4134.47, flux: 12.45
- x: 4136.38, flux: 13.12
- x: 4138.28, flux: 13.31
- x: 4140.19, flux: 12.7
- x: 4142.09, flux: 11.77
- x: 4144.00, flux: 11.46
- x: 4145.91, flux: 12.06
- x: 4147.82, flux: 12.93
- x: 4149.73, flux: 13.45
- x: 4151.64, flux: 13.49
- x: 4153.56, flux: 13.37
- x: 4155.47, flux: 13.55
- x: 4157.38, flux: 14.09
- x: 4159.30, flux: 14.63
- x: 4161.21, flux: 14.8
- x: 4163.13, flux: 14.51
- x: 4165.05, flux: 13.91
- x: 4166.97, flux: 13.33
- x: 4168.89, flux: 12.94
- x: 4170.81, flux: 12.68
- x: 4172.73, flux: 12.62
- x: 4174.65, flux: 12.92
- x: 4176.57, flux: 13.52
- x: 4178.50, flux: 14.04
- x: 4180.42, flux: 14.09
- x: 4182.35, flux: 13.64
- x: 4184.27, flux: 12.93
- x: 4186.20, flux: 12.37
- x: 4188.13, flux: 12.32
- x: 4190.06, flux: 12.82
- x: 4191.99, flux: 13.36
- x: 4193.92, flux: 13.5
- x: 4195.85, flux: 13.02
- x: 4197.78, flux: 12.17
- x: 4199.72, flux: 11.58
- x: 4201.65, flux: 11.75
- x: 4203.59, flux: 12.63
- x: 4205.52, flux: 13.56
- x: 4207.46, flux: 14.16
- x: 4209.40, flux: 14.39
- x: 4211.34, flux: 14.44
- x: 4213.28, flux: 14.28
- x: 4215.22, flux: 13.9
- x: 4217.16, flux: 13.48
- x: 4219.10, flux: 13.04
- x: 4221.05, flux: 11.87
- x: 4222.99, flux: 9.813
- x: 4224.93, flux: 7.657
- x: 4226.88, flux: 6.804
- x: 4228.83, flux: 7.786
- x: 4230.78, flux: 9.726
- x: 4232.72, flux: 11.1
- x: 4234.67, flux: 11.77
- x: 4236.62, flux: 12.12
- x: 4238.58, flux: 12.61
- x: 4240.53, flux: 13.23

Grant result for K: -2.5 Angstrom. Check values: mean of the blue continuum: 12.6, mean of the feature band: 14.2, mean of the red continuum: 9.94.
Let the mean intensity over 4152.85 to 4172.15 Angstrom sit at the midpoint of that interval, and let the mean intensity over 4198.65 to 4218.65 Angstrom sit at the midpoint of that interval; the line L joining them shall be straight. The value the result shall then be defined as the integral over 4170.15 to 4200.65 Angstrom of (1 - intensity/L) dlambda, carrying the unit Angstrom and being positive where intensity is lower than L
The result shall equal 1.4 Angstrom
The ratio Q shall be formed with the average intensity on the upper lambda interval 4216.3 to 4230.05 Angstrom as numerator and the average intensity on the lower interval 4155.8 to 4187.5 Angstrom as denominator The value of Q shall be 0.74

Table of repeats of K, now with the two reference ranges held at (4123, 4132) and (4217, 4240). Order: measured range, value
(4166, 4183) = -1.44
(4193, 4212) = -2.84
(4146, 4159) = -0.50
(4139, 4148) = 0.74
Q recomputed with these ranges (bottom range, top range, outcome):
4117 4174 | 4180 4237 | 0.91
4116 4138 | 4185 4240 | 0.89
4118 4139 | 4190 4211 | 0.97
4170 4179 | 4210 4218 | 1.07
